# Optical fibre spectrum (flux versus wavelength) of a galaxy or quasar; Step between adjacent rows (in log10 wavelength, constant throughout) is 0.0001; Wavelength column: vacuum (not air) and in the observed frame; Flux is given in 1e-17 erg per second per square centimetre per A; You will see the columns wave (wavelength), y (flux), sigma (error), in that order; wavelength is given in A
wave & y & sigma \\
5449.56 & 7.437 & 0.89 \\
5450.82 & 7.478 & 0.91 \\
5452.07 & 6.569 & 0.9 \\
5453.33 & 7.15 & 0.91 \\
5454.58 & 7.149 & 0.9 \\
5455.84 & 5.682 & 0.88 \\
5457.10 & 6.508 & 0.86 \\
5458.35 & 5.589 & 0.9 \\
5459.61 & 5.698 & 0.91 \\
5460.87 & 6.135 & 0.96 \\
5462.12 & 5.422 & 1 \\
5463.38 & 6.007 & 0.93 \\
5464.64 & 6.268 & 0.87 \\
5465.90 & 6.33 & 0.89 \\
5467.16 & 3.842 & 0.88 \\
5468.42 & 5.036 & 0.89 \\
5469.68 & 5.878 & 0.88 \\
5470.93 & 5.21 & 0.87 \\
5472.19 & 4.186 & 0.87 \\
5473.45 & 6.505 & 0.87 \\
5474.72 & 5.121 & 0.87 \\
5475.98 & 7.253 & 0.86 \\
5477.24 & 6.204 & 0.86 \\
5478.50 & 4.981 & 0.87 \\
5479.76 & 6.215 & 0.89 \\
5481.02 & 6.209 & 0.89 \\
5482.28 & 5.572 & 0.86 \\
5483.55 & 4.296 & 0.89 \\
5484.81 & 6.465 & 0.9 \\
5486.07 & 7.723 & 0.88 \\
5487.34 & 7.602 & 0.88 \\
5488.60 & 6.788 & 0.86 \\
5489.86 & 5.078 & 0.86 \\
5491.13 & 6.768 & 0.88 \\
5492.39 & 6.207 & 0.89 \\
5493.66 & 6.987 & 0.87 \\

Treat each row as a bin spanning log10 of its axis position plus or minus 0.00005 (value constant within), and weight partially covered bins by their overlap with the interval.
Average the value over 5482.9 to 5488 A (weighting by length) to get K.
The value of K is 6.52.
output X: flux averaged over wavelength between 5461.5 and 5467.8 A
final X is 5.57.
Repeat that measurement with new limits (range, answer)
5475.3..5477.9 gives 6.68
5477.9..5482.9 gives 5.76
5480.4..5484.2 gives 5.36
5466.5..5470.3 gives 4.92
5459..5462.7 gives 5.76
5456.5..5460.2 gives 5.94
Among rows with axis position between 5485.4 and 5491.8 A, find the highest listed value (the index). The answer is 7.723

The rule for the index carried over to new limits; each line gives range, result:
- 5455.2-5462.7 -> 6.508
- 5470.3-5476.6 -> 7.253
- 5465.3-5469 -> 6.33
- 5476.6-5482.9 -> 6.215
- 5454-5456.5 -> 7.149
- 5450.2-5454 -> 7.478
